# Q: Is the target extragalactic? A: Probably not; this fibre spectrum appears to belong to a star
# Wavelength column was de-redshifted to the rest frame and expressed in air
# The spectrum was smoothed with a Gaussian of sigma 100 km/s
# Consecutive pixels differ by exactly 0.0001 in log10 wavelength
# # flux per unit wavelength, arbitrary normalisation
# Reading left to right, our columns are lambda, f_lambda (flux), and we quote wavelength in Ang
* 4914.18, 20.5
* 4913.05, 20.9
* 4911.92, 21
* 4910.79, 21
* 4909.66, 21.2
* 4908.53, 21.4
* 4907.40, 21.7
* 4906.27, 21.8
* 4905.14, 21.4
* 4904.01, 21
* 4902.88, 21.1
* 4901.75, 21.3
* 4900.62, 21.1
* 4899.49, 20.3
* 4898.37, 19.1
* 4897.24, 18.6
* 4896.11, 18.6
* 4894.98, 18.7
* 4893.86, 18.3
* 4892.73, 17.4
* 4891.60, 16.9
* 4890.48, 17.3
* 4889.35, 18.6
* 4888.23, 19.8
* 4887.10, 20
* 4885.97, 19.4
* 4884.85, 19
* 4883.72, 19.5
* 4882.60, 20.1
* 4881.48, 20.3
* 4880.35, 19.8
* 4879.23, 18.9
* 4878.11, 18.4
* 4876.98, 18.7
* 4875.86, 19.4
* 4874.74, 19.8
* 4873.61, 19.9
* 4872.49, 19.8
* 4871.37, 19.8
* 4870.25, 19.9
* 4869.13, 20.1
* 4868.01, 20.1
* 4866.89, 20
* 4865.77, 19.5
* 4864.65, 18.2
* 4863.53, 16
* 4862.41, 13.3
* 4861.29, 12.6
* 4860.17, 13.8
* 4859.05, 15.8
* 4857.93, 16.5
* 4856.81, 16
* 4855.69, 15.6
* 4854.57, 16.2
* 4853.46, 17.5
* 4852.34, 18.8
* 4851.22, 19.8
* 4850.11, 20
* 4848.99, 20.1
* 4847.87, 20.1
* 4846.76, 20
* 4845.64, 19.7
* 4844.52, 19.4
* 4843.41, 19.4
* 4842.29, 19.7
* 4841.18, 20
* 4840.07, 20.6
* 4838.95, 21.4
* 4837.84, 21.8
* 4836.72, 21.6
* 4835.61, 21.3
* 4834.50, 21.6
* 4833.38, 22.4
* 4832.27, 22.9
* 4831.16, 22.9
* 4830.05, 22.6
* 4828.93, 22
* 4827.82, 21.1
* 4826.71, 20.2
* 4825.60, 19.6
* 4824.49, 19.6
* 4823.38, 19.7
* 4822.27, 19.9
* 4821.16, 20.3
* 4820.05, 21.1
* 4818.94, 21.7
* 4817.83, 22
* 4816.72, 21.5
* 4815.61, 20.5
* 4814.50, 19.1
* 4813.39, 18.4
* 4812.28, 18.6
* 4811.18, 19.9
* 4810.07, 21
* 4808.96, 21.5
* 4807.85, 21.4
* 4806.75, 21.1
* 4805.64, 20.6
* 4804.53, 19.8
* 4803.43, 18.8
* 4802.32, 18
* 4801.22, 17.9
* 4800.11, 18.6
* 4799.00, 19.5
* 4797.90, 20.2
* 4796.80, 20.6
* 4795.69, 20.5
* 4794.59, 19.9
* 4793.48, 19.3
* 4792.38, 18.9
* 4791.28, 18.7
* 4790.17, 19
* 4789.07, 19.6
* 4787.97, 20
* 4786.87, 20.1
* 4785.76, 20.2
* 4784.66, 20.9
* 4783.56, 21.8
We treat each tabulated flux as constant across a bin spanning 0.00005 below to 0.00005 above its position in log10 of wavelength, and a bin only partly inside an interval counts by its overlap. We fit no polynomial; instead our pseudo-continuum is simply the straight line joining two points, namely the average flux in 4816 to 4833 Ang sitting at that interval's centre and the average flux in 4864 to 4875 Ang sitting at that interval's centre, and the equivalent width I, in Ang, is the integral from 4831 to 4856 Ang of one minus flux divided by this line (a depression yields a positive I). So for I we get 0.52 Ang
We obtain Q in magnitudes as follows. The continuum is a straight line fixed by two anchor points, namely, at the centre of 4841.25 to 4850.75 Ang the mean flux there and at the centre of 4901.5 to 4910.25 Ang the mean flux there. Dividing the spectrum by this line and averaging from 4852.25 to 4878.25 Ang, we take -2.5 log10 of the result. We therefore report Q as 0.15 mag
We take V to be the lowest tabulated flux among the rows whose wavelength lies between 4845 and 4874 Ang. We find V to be 12.6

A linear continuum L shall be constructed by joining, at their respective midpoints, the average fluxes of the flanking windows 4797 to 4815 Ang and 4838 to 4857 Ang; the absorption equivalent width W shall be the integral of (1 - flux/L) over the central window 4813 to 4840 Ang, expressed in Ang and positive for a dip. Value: -2.3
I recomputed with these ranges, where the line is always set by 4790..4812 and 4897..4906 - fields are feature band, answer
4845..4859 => 1.33 Ang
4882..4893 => 0.88 Ang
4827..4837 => -0.99 Ang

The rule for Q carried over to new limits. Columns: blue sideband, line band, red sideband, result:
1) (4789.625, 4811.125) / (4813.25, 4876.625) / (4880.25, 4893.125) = -0.01 mag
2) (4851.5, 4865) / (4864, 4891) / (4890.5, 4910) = -0.10 mag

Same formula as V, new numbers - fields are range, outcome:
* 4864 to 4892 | 16.9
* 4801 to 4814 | 17.9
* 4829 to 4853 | 18.8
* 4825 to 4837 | 19.6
